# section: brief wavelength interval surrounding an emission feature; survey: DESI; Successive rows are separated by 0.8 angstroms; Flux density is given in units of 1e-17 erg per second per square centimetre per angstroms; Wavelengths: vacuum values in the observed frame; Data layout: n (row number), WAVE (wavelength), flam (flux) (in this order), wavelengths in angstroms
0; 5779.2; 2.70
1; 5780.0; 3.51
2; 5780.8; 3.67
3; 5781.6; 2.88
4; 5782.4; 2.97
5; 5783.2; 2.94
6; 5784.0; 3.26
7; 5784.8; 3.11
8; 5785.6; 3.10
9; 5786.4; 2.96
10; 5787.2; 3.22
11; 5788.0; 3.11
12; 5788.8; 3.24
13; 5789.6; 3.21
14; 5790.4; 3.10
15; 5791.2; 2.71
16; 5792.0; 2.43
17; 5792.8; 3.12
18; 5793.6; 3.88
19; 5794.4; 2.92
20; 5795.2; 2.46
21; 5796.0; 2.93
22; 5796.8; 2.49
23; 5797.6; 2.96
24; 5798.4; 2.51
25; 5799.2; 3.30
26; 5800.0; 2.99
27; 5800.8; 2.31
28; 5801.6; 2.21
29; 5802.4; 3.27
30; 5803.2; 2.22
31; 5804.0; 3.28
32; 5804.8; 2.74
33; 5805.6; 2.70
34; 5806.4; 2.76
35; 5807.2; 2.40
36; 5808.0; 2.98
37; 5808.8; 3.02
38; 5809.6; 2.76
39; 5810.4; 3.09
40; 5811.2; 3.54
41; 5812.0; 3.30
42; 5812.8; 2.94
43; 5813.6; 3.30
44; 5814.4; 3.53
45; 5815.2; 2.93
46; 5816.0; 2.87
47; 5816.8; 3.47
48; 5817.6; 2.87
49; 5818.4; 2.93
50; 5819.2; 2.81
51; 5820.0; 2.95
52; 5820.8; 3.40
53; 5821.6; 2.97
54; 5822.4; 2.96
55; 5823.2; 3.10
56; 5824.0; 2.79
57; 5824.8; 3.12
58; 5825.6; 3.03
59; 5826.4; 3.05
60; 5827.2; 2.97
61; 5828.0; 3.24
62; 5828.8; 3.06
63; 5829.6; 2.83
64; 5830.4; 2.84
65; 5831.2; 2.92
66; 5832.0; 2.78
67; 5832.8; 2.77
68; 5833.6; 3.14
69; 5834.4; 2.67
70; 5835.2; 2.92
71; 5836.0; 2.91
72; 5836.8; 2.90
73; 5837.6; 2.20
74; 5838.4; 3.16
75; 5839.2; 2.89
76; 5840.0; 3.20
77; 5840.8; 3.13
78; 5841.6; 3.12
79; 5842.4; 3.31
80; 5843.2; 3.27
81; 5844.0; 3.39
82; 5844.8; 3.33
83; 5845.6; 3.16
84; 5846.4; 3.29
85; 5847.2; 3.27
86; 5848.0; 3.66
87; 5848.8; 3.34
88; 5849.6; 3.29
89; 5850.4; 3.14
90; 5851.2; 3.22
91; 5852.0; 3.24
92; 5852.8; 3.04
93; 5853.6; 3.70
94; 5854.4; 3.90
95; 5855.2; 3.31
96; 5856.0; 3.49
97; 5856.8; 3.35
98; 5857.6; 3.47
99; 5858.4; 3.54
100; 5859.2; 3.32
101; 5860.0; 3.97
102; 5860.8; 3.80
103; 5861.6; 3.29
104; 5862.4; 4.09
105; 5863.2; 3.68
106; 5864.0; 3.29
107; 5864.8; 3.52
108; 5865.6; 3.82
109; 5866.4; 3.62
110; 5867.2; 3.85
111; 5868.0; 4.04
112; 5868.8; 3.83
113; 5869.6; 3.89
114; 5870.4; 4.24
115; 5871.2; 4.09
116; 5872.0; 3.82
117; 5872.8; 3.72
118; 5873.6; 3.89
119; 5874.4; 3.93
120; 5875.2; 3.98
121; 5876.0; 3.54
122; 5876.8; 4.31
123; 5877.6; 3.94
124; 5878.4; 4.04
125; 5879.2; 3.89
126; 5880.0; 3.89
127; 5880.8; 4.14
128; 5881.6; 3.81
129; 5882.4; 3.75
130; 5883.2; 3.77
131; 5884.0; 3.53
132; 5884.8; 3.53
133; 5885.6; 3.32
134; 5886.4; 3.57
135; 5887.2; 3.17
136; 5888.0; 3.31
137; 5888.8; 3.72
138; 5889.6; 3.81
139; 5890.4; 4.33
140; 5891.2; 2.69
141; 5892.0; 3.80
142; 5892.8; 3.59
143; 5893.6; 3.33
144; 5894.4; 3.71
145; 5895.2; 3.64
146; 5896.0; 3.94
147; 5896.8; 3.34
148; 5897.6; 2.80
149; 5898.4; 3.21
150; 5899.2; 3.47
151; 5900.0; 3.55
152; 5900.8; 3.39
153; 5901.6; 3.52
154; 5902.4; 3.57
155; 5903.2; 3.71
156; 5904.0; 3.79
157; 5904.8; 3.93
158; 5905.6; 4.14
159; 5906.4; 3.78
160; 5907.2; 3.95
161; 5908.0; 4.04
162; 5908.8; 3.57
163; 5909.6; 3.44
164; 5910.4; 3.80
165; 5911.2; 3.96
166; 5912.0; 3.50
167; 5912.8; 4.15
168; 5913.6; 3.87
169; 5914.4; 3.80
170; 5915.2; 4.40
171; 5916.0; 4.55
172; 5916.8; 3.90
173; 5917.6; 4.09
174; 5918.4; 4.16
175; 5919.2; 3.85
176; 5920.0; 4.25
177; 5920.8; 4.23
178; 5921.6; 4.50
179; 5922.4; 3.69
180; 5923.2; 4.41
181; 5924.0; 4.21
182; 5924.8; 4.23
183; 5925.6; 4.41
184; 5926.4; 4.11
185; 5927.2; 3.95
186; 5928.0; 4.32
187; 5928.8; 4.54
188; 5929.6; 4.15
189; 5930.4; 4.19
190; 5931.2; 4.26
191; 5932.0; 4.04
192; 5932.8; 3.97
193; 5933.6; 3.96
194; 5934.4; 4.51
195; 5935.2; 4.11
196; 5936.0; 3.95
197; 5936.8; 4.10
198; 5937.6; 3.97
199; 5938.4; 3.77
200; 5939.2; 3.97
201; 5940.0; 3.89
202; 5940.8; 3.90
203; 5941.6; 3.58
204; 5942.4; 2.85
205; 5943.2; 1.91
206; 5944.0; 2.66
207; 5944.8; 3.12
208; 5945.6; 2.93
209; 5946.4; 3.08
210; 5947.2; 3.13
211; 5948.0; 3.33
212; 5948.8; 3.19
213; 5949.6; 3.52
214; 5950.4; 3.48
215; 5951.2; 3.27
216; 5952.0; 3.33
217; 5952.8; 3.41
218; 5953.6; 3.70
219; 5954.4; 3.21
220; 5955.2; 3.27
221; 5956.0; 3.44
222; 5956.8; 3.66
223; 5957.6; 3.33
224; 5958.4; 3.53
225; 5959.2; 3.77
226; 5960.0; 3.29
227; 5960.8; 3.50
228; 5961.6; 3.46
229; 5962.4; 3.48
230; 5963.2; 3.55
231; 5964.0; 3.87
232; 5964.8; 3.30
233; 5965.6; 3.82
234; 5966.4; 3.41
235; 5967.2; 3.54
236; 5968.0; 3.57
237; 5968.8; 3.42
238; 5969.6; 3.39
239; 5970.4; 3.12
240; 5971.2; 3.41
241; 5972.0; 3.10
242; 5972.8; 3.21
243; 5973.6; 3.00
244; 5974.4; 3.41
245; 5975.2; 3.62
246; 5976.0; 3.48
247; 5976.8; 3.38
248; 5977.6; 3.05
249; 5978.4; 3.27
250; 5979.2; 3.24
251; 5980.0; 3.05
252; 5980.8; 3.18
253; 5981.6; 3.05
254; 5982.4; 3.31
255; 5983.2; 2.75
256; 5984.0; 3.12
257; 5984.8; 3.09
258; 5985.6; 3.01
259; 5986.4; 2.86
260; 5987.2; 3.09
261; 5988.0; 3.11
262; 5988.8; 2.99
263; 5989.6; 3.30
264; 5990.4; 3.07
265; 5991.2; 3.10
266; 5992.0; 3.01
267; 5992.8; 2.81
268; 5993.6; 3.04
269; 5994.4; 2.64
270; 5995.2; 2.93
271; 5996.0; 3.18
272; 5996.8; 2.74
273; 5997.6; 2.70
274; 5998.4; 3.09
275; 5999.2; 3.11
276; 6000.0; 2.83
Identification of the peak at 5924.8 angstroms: C III]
